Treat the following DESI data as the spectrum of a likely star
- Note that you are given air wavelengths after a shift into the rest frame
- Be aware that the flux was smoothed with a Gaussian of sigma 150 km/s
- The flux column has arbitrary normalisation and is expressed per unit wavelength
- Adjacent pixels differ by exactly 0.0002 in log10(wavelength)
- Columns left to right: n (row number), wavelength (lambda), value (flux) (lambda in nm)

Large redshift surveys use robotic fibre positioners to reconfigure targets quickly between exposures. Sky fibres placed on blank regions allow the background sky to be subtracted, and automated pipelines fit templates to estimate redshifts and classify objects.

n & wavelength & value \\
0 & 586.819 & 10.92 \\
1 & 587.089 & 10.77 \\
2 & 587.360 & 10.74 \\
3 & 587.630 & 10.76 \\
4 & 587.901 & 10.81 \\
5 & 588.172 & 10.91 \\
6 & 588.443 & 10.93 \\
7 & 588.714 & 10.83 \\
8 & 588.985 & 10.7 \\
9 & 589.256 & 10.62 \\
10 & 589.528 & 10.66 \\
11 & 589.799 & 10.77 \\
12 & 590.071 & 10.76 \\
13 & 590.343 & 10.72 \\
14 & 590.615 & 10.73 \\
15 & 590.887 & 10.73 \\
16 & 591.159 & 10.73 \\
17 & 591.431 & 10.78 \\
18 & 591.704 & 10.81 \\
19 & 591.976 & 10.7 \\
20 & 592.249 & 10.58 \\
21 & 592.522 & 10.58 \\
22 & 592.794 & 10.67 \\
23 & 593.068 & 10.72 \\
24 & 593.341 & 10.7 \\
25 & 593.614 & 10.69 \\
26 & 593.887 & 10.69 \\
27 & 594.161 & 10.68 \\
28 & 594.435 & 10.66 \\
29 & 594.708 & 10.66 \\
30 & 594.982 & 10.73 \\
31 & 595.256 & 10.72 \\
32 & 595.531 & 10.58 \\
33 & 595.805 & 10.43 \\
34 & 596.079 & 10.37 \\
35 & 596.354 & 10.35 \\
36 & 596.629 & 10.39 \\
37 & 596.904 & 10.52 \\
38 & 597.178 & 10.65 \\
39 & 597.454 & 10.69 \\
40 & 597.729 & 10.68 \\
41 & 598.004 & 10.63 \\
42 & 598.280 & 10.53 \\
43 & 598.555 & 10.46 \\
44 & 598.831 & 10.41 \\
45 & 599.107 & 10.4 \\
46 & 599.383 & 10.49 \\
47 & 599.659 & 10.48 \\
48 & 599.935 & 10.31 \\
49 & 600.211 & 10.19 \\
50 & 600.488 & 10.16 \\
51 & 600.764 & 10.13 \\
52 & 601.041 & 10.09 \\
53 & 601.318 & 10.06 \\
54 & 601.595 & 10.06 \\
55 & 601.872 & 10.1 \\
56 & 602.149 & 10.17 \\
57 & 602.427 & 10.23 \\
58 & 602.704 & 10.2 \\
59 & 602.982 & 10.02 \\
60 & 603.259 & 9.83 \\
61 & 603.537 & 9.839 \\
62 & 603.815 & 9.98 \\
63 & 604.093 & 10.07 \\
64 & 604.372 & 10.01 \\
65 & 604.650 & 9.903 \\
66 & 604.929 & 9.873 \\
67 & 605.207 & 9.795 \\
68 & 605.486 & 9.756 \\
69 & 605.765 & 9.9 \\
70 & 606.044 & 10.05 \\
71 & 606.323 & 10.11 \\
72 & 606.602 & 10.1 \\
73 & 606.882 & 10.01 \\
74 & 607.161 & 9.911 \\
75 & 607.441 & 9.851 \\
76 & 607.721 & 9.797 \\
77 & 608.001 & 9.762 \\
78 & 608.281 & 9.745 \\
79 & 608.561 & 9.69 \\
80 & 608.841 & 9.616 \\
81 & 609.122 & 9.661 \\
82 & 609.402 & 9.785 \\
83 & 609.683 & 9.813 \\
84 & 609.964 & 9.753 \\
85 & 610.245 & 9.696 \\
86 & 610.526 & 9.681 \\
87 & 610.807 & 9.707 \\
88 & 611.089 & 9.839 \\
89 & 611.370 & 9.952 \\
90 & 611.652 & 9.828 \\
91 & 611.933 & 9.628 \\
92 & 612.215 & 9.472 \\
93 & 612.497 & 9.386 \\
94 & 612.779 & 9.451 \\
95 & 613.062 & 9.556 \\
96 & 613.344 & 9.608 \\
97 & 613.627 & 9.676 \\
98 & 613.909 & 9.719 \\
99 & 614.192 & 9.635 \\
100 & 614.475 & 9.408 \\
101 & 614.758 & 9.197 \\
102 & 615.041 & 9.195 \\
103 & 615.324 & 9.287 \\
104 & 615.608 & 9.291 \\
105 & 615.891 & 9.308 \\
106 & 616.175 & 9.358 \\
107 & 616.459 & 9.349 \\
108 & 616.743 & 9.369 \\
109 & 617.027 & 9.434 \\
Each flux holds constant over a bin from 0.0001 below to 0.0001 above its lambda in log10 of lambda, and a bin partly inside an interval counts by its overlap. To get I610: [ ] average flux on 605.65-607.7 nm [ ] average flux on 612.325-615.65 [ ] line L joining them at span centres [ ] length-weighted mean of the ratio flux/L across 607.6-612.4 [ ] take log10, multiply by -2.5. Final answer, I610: 0.00 mag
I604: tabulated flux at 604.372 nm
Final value 10.01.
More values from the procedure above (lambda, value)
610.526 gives 9.681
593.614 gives 10.69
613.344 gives 9.608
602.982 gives 10.02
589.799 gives 10.77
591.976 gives 10.7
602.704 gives 10.2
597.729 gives 10.68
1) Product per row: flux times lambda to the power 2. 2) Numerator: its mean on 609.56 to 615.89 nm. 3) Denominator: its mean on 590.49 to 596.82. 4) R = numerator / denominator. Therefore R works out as 0.96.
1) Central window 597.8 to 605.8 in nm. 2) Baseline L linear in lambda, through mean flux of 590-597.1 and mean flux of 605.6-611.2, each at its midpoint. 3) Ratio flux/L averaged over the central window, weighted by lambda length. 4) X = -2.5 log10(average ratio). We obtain 0.00 mag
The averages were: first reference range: 10.6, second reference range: 9.82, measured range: 10.1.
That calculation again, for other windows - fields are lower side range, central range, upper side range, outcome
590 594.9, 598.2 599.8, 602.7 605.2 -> -0.020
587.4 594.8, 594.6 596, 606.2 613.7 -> -0.011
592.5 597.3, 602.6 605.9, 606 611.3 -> 0.015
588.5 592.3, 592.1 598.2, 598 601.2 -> -0.008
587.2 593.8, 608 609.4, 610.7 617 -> 0.009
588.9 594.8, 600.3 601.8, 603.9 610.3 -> 0.010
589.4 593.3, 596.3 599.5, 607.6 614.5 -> -0.016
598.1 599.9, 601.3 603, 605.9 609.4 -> 0.011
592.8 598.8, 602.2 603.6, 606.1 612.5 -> 0.013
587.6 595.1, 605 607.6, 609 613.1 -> -0.001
